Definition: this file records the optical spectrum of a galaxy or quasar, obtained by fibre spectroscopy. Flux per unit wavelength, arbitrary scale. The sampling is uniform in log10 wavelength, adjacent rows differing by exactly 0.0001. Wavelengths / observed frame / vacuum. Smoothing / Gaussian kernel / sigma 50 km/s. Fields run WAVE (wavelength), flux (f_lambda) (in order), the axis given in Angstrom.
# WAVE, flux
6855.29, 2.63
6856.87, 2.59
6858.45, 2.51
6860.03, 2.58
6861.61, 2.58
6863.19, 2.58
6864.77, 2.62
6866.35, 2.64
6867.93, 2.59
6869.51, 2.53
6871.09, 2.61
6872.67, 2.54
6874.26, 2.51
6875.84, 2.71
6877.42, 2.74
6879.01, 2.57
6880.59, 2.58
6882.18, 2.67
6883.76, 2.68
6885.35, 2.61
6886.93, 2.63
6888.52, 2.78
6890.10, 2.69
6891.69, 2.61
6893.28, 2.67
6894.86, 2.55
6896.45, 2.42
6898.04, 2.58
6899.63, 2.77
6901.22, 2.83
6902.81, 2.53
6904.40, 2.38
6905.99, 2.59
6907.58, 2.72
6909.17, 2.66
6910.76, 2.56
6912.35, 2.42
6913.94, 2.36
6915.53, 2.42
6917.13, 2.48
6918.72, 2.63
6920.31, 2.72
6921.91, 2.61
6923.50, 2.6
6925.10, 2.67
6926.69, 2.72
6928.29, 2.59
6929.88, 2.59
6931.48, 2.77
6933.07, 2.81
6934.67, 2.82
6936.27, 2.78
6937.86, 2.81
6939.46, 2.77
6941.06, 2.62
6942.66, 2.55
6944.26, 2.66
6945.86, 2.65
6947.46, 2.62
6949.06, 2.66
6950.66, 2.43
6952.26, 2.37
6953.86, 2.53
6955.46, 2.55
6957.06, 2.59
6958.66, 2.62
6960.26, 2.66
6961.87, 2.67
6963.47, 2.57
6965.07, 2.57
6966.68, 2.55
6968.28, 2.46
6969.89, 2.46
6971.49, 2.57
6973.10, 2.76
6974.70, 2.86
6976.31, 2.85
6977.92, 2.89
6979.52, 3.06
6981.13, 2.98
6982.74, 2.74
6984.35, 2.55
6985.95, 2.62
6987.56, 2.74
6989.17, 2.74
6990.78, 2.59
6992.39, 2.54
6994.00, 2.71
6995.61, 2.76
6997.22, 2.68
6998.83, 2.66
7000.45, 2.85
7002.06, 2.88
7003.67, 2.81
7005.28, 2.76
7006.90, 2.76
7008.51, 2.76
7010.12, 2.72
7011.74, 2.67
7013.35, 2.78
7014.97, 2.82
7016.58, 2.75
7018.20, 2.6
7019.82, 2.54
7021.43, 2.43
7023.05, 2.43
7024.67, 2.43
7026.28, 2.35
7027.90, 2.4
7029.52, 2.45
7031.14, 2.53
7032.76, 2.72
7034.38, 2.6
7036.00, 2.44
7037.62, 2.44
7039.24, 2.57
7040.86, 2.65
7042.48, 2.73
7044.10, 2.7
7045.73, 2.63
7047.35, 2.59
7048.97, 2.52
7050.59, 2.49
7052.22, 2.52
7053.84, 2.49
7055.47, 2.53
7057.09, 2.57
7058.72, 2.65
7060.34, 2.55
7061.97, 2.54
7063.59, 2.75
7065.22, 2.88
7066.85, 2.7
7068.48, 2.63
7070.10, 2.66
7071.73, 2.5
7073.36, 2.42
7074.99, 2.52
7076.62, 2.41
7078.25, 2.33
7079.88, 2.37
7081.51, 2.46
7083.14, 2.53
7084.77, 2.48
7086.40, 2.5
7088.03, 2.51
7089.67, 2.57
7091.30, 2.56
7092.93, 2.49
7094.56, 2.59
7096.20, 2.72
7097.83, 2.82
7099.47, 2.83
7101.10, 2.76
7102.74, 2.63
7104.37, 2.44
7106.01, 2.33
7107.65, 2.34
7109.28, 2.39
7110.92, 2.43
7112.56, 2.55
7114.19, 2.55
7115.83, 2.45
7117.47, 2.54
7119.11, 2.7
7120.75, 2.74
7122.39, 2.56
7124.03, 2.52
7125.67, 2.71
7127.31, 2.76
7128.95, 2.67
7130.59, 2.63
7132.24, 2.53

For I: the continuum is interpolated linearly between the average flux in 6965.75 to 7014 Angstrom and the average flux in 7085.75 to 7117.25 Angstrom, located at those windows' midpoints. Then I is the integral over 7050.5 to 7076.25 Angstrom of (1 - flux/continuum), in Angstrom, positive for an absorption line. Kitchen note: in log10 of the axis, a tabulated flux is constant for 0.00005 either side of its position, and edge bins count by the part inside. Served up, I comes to 0.2 Angstrom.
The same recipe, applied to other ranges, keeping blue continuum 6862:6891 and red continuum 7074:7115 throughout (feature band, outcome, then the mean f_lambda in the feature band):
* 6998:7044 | -1.23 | 2.63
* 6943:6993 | -1.26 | 2.65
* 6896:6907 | 0.09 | 2.59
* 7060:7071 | -0.60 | 2.68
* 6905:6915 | 0.25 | 2.55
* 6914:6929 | 0.07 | 2.59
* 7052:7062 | -0.04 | 2.55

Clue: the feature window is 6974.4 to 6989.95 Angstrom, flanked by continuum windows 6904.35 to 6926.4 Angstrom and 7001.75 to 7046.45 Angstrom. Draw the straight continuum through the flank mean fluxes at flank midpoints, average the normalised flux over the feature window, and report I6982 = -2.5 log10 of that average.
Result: -0.082 mag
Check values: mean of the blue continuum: 2.57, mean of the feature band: 2.8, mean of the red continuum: 2.62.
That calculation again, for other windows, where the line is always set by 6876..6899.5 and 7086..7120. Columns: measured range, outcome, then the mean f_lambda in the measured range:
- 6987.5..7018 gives -0.06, 2.73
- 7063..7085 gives 0.01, 2.54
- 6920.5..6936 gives -0.03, 2.69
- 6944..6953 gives 0.02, 2.56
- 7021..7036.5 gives 0.04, 2.48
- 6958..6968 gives 0.00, 2.6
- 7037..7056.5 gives 0.00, 2.57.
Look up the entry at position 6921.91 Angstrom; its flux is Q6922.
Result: 2.61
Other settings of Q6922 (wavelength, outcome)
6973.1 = 2.76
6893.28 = 2.67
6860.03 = 2.58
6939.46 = 2.77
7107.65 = 2.34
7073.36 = 2.42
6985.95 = 2.62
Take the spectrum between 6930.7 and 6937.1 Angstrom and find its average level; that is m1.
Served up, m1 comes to 2.8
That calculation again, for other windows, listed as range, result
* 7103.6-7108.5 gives 2.37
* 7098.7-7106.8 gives 2.6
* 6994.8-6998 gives 2.72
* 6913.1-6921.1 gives 2.52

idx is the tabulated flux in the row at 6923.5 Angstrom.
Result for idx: 2.6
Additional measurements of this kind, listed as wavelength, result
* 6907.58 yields 2.72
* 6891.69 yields 2.61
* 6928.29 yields 2.59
